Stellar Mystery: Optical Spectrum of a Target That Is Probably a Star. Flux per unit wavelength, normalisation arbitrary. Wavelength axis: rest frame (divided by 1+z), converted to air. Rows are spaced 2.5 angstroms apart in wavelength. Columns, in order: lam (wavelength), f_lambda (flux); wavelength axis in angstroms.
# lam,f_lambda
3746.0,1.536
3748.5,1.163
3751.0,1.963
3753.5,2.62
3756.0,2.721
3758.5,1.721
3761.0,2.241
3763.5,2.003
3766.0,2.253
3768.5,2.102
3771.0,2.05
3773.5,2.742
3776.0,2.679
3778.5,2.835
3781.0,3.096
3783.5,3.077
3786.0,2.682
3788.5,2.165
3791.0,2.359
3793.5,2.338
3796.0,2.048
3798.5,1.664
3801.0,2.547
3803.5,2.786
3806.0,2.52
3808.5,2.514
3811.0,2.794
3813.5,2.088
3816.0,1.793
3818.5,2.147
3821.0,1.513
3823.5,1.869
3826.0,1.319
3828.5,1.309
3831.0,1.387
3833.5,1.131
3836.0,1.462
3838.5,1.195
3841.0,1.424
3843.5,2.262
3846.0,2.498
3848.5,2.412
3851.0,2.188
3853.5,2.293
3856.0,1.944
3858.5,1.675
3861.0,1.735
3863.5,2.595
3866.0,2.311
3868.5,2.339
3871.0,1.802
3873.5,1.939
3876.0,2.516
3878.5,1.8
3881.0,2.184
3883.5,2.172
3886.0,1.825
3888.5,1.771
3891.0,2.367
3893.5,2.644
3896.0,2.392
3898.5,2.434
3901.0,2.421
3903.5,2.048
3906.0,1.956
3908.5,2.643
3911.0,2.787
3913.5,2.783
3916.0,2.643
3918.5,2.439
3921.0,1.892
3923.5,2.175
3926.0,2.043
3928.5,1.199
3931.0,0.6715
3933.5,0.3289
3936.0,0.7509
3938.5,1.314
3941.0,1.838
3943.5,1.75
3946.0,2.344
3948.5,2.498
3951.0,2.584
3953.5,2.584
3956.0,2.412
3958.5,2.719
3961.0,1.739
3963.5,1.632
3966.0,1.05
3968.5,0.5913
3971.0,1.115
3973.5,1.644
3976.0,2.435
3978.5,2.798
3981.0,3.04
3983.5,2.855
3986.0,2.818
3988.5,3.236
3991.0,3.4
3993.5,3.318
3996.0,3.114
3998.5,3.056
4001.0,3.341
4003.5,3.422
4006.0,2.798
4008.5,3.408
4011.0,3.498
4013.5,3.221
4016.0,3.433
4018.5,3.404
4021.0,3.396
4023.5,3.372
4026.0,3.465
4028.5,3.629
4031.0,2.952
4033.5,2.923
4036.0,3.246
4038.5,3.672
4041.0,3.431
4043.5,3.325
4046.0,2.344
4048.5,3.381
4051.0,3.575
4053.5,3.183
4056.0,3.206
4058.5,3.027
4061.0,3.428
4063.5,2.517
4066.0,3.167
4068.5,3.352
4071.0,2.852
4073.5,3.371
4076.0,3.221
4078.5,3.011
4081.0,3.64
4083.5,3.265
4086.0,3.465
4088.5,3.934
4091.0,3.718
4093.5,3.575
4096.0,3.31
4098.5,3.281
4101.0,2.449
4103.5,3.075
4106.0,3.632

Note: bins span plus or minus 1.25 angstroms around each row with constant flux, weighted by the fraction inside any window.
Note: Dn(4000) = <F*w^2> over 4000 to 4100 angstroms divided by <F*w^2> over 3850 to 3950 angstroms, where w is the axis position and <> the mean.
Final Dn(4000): 1.7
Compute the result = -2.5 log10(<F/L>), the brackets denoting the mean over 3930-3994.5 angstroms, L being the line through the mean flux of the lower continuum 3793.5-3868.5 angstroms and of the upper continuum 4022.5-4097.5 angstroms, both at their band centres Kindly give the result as 0.319 mag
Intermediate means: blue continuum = 1.99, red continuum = 3.28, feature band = 2.06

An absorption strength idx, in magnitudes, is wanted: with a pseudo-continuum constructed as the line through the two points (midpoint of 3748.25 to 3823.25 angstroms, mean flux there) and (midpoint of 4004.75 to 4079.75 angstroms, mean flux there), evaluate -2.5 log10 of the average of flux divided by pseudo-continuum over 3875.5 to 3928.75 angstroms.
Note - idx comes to 0.21 mag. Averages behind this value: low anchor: 2.32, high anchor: 3.23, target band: 2.25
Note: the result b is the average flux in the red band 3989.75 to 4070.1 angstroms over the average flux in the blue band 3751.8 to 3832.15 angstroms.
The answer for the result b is 1.4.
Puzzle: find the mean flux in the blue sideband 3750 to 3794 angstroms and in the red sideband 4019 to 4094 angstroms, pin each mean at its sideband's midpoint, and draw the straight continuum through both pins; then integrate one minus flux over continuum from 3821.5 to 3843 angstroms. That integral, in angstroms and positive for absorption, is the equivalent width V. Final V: 9.8 angstroms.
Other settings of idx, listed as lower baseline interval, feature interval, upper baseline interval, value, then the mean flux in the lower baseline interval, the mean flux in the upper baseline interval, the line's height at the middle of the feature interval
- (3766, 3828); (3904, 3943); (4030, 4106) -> 0.43 mag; 2.31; 3.24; 2.74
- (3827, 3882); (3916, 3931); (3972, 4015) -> 0.28 mag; 1.92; 3.01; 2.47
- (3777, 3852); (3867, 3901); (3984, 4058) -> 0.15 mag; 2.12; 3.25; 2.5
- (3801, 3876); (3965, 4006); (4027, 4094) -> 0.11 mag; 1.99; 3.27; 2.84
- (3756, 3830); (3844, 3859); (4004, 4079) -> 0.13 mag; 2.26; 3.23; 2.48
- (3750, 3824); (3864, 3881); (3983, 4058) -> 0.24 mag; 2.34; 3.25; 2.67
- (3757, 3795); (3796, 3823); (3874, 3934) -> 0.06 mag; 2.42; 2.11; 2.34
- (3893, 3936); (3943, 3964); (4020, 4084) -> 0.04 mag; 2.04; 3.23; 2.38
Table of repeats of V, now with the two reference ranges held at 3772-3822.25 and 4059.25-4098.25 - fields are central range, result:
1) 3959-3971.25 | 6.7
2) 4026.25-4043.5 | -0.8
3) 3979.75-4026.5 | -2.5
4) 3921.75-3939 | 9.8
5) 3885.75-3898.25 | 2.2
